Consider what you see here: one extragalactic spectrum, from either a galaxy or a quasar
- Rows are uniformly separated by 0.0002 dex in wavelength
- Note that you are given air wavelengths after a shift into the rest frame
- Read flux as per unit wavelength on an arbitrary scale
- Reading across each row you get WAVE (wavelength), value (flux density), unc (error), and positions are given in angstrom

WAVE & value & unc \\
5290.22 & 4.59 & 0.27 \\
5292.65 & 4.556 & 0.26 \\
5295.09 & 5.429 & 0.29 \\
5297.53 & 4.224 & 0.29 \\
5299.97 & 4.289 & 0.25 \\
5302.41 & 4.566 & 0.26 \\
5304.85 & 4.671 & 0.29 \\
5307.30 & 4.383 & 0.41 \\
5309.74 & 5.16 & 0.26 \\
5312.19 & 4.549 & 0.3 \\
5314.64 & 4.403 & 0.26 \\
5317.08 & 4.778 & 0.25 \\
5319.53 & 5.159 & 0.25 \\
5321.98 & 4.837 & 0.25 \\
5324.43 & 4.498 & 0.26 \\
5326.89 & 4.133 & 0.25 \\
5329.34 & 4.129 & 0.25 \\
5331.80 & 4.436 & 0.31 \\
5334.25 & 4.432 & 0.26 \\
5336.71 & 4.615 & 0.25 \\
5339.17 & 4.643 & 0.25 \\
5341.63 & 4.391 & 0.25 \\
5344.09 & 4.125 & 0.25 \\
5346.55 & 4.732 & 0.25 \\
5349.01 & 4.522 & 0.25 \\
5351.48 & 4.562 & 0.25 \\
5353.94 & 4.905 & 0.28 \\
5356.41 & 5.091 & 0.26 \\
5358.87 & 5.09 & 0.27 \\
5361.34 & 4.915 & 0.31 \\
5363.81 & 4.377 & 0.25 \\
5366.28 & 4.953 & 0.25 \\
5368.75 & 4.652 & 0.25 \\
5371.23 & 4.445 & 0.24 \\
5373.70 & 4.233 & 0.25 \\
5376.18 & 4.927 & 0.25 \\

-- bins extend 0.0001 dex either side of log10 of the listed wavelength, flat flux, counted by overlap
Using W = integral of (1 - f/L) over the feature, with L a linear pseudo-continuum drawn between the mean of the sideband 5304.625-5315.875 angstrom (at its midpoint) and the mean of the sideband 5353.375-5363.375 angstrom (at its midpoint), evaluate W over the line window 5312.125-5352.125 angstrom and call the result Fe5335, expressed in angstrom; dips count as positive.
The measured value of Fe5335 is 2.1 angstrom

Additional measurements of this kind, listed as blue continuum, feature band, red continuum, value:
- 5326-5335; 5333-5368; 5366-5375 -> -2.07 angstrom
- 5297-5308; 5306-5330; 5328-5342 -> -0.94 angstrom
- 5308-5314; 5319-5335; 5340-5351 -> 0.46 angstrom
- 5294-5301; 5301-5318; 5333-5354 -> -0.09 angstrom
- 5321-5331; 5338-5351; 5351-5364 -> 0.52 angstrom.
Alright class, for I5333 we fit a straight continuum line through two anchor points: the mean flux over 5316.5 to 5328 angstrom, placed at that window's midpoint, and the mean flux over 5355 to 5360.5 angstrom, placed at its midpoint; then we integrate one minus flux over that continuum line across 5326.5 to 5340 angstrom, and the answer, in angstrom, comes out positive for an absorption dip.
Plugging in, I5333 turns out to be 1.1 angstrom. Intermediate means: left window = 4.68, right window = 5.07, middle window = 4.41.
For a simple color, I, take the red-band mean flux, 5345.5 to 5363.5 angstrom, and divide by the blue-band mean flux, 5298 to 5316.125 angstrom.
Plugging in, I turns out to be 1.1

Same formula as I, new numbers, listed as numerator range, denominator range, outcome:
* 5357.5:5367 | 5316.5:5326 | 1.01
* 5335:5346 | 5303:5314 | 0.96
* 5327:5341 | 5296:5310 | 0.98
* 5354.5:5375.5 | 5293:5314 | 1.02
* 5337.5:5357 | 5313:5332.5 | 1.01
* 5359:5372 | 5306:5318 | 1.01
